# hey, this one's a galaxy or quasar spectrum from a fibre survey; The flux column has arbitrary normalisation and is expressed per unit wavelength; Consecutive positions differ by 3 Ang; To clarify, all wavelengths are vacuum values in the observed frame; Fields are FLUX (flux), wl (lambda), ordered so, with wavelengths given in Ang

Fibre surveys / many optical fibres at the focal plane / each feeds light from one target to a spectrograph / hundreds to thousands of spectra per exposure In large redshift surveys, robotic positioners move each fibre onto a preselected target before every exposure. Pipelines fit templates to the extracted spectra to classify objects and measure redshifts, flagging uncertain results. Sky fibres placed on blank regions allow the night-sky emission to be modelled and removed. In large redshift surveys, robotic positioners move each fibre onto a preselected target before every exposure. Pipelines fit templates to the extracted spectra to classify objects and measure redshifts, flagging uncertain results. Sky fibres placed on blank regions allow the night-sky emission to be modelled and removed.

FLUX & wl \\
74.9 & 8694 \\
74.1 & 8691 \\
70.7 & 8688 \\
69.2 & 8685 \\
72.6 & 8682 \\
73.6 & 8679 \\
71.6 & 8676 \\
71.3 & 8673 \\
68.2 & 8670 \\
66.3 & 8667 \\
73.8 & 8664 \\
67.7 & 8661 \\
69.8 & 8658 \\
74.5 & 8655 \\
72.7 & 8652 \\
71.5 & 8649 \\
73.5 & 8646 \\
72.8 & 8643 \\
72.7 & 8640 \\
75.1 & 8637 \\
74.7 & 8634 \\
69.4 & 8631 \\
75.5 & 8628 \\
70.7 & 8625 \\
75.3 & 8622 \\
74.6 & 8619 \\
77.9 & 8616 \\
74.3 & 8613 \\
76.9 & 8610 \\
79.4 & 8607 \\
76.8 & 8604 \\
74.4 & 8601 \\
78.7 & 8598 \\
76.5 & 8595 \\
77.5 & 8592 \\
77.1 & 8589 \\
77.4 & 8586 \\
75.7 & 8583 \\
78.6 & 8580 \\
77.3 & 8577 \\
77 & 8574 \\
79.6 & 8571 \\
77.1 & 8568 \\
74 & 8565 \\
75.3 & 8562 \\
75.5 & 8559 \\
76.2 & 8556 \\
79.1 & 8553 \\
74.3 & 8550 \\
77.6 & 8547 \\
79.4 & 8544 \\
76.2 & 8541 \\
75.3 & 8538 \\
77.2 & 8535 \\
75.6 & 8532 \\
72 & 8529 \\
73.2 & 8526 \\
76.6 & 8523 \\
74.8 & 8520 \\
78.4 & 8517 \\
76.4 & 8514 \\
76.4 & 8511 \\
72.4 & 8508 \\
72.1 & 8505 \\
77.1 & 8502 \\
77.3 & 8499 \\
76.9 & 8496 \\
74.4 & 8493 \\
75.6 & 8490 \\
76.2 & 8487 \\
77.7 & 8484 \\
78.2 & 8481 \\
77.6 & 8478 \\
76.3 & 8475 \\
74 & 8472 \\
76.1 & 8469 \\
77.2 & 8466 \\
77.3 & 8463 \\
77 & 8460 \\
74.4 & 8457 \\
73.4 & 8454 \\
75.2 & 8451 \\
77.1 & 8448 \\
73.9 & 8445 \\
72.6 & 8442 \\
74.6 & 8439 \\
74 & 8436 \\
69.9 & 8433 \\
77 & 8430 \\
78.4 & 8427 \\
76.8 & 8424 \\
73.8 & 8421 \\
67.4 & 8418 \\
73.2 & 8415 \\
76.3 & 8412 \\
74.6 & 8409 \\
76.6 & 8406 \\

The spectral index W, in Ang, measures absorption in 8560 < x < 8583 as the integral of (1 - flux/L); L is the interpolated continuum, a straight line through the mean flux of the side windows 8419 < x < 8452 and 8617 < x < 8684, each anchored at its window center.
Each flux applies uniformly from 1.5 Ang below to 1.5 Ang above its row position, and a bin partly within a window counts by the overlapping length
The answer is -1.2 Ang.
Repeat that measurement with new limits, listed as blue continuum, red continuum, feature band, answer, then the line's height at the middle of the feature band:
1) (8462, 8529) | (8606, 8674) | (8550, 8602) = -1.8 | 74.3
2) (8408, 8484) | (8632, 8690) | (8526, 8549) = -0.7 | 73.7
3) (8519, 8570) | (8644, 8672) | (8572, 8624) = -2.3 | 73.6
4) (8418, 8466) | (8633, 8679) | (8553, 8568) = -0.5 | 73.2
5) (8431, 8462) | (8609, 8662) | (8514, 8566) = -1.5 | 73.8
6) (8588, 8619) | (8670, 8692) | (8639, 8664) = 0.5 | 73.6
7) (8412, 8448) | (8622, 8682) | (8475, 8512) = -1.3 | 73.4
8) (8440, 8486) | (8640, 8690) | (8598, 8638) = -1.5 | 72.4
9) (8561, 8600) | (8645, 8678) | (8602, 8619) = -0.4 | 74.8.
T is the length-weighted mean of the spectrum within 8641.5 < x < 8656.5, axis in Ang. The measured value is 73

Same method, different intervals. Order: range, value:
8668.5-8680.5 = 71.2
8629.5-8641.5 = 73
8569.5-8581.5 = 78.1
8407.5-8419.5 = 72.9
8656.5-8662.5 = 68.8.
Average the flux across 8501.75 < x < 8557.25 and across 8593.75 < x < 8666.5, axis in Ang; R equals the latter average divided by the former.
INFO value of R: 1.0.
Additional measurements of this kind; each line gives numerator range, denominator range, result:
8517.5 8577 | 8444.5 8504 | 1.00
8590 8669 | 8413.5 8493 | 0.98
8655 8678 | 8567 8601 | 0.91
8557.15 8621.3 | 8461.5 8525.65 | 1.01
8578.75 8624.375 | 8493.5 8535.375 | 1.02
